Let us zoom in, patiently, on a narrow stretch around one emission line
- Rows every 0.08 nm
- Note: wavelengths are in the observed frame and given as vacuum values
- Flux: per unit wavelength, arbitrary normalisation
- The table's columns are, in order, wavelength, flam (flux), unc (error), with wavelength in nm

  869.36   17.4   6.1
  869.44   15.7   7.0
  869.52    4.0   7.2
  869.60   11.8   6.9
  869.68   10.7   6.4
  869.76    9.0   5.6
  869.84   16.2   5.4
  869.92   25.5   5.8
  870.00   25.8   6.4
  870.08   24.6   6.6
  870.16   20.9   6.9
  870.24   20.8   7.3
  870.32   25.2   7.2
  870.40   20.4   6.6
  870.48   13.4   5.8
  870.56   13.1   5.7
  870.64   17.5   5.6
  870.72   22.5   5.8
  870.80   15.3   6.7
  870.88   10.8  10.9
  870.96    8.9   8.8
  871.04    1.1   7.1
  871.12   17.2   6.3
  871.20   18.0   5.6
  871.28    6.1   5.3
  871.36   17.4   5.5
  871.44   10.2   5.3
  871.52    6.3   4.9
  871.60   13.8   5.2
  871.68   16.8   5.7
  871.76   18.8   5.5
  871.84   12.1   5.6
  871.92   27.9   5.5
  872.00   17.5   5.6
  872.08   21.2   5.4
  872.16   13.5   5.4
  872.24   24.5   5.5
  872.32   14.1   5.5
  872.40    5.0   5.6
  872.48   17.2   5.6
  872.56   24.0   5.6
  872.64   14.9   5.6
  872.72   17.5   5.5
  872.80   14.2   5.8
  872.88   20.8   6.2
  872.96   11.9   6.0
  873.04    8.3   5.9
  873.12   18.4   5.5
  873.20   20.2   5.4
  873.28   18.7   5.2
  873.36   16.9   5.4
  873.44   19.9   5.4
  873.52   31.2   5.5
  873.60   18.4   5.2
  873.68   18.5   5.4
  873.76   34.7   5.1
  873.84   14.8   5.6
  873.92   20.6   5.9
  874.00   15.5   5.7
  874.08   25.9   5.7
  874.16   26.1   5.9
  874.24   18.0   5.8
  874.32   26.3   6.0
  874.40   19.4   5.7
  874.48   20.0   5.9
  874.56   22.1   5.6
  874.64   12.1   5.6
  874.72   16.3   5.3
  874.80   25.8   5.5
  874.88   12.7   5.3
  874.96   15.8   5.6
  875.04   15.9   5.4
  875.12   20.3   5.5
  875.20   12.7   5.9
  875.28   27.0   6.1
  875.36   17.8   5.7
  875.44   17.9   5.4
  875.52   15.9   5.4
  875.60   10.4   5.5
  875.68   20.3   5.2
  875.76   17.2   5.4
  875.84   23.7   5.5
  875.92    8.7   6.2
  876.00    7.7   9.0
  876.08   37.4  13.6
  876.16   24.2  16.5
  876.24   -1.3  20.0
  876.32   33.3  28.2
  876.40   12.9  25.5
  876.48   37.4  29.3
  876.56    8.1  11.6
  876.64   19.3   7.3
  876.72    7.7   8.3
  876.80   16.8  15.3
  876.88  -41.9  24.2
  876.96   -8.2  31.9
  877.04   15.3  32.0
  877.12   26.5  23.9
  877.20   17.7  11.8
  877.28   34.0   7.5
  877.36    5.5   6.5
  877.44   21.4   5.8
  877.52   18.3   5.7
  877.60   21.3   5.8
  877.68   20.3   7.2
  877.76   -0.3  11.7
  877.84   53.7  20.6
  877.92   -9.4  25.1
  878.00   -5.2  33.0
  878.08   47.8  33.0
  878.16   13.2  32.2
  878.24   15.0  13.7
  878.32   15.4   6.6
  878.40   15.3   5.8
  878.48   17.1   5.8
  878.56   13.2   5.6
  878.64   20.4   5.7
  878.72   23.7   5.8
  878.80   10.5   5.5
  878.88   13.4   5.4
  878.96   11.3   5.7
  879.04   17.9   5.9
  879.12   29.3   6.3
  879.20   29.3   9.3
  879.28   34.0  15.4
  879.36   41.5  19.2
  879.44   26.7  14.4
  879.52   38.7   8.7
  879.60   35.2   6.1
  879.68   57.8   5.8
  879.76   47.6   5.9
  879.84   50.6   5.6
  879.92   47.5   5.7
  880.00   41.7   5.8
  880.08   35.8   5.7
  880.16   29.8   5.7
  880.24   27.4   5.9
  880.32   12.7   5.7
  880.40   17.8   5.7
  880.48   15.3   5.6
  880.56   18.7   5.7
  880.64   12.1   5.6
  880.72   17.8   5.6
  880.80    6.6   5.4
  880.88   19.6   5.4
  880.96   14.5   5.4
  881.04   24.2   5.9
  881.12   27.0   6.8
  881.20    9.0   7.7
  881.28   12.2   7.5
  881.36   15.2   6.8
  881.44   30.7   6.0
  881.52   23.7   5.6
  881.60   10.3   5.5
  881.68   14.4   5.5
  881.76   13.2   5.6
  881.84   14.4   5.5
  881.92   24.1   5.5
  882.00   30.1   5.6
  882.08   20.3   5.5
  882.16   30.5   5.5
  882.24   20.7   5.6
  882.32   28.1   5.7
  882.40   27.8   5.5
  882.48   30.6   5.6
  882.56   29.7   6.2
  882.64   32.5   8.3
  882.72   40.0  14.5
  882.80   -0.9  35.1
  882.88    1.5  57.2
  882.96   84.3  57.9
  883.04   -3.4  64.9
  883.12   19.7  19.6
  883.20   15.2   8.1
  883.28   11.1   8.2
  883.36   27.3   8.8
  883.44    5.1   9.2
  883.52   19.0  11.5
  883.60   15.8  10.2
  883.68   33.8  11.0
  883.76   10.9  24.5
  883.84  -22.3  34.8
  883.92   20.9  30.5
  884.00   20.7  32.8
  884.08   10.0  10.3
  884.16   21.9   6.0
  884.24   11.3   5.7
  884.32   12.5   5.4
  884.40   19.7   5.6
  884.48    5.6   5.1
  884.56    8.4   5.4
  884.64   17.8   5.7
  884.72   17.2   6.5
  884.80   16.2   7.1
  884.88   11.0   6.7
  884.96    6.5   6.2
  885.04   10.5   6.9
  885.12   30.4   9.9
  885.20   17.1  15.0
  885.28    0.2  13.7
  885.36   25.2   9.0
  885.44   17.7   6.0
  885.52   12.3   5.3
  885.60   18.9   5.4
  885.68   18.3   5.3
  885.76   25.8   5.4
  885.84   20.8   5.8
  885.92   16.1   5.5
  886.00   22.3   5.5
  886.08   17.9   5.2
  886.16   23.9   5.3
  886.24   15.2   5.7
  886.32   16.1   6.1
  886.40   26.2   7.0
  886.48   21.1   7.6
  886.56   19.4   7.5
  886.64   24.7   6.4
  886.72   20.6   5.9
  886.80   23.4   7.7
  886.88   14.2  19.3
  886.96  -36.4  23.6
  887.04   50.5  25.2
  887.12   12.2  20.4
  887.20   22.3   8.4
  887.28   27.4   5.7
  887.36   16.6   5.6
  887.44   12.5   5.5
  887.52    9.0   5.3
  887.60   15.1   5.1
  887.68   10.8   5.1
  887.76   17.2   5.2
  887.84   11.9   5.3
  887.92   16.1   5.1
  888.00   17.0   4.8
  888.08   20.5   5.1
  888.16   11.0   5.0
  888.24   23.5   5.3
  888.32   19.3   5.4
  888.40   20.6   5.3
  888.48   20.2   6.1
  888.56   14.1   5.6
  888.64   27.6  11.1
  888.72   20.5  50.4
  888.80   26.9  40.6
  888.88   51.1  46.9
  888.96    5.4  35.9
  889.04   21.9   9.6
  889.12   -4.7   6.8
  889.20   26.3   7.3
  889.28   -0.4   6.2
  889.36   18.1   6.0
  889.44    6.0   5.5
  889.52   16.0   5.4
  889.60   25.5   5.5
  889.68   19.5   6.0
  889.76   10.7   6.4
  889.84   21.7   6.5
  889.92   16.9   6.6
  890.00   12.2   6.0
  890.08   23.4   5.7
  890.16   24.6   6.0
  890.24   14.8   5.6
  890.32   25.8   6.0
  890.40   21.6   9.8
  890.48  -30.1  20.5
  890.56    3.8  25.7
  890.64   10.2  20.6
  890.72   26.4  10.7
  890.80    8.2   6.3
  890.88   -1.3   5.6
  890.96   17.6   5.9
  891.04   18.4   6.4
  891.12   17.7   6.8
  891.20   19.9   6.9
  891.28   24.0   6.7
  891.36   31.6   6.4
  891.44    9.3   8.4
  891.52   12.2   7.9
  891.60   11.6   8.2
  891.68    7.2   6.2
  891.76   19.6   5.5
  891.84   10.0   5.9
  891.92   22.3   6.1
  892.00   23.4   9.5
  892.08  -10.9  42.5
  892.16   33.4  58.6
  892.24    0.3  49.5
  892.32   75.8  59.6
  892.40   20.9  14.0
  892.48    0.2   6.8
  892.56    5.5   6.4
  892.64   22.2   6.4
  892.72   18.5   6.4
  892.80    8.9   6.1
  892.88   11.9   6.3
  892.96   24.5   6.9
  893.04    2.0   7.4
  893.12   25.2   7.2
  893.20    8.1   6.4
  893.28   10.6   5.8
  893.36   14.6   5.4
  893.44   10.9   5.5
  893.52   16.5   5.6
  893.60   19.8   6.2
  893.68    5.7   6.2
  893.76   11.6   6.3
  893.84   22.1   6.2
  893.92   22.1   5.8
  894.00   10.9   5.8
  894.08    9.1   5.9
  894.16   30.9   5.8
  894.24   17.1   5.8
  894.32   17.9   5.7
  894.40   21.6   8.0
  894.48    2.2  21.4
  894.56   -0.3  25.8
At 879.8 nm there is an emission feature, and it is H-alpha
